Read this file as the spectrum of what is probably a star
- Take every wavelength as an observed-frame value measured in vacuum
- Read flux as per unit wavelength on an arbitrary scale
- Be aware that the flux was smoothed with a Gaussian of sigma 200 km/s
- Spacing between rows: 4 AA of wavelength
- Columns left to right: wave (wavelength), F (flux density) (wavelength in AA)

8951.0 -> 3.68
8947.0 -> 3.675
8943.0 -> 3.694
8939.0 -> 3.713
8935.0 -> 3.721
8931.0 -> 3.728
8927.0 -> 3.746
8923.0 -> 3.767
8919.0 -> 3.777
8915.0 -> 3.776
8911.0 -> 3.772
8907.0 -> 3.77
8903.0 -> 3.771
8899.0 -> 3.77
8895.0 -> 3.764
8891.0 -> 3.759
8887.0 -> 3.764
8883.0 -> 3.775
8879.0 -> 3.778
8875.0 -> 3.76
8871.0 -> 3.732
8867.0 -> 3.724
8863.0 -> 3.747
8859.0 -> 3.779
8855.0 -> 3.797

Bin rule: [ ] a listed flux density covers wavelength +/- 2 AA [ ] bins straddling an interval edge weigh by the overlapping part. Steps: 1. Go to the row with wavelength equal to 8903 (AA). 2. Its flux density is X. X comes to 3.771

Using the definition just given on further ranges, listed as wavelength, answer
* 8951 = 3.68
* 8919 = 3.777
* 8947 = 3.675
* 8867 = 3.724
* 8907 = 3.77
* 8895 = 3.764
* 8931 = 3.728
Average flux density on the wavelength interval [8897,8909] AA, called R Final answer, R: 3.77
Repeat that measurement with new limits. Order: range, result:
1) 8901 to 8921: 3.77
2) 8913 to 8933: 3.76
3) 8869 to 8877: 3.75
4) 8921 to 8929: 3.76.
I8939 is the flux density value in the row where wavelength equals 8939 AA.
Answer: 3.713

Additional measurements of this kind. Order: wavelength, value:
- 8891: 3.759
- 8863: 3.747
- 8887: 3.764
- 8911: 3.772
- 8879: 3.778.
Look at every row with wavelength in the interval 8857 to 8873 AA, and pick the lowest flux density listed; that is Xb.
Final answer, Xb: 3.724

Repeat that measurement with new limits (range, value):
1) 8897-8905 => 3.77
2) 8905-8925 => 3.767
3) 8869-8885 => 3.732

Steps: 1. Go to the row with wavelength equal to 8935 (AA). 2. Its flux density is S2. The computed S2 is 3.721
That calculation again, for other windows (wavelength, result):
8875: 3.76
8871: 3.732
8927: 3.746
